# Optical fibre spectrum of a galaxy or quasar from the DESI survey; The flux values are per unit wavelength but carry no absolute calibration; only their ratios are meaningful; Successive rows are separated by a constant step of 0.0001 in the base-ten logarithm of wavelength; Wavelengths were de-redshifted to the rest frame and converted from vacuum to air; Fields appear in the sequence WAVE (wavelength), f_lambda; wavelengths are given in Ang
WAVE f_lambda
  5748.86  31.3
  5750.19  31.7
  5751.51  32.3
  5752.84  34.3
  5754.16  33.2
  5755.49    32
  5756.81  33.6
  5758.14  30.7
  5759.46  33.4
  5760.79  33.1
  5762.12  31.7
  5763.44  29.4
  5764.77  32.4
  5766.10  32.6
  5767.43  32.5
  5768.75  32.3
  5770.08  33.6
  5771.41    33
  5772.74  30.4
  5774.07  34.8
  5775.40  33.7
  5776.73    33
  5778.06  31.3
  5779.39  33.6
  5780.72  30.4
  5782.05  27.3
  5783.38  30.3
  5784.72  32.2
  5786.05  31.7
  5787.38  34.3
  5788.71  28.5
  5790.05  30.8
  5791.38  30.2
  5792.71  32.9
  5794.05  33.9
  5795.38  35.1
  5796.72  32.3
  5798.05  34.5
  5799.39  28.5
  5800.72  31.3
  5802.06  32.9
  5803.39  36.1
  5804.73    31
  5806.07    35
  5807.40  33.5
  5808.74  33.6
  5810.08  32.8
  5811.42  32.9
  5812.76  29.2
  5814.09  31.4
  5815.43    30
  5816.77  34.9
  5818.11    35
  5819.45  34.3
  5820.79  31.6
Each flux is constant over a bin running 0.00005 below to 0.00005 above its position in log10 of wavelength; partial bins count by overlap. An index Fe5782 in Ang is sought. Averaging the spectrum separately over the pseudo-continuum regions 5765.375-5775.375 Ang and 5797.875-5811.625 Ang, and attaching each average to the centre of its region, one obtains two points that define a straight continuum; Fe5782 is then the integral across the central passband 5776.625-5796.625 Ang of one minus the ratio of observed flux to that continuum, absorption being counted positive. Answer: 0.7 Ang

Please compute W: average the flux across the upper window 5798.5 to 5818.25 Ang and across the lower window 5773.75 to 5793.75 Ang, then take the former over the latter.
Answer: 1.03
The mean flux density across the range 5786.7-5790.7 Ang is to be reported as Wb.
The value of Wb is 31.2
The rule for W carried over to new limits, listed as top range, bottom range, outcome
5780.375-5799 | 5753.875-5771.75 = 0.98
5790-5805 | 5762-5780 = 1.00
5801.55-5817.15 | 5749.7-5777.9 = 1.01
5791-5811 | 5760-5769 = 1.03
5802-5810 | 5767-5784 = 1.05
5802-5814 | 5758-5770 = 1.02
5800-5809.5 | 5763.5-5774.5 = 1.03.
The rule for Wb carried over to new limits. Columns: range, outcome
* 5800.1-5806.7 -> 33.2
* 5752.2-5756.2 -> 33.2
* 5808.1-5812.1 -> 33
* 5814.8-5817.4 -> 32.4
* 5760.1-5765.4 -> 31.6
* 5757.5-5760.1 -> 32.1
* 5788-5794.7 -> 31.3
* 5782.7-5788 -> 32.1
